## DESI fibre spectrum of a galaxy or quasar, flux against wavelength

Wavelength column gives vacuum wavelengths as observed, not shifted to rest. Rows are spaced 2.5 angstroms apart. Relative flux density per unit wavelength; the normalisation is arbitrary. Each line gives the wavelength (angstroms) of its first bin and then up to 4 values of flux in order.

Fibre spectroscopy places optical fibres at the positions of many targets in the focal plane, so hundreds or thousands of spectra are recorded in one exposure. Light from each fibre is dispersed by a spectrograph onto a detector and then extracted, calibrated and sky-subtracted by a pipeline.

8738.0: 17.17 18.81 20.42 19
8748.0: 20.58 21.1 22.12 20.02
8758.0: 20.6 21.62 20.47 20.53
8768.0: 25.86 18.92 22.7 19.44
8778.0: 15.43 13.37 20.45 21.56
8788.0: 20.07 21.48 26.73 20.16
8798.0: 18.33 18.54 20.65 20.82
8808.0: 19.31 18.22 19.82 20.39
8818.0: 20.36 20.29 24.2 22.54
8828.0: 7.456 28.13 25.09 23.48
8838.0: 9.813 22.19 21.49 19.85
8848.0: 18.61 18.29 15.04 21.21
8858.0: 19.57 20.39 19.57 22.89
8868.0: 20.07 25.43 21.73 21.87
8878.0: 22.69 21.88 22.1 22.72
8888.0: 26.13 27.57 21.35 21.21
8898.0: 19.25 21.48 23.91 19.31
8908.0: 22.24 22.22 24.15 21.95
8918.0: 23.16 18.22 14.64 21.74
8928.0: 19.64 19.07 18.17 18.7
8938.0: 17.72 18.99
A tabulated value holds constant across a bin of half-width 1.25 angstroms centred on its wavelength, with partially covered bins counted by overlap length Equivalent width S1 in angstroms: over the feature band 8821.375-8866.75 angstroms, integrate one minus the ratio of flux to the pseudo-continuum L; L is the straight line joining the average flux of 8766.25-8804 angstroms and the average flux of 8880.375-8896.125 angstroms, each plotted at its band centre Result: 4.3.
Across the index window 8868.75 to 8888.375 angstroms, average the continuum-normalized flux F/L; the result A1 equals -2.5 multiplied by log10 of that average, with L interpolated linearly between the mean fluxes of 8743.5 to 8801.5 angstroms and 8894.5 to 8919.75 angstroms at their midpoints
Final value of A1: -0.07 mag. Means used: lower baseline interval 20.4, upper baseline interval 21.8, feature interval 22.9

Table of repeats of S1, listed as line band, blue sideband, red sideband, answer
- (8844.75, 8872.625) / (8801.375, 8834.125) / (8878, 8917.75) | 1.8 angstroms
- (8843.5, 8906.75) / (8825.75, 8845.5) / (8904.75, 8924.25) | -3.3 angstroms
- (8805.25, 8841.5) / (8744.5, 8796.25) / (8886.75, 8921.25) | 2.0 angstroms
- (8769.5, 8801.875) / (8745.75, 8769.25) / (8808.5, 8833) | 1.7 angstroms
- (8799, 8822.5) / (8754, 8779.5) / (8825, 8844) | 0.2 angstroms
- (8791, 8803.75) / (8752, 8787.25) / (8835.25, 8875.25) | -0.5 angstroms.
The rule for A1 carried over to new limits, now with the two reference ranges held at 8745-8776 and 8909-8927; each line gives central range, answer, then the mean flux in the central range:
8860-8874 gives -0.04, 21.7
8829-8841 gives -0.02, 21.4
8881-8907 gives -0.08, 22.5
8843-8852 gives 0.10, 19.2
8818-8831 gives 0.05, 20.1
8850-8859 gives 0.13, 18.5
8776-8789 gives 0.16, 18.2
